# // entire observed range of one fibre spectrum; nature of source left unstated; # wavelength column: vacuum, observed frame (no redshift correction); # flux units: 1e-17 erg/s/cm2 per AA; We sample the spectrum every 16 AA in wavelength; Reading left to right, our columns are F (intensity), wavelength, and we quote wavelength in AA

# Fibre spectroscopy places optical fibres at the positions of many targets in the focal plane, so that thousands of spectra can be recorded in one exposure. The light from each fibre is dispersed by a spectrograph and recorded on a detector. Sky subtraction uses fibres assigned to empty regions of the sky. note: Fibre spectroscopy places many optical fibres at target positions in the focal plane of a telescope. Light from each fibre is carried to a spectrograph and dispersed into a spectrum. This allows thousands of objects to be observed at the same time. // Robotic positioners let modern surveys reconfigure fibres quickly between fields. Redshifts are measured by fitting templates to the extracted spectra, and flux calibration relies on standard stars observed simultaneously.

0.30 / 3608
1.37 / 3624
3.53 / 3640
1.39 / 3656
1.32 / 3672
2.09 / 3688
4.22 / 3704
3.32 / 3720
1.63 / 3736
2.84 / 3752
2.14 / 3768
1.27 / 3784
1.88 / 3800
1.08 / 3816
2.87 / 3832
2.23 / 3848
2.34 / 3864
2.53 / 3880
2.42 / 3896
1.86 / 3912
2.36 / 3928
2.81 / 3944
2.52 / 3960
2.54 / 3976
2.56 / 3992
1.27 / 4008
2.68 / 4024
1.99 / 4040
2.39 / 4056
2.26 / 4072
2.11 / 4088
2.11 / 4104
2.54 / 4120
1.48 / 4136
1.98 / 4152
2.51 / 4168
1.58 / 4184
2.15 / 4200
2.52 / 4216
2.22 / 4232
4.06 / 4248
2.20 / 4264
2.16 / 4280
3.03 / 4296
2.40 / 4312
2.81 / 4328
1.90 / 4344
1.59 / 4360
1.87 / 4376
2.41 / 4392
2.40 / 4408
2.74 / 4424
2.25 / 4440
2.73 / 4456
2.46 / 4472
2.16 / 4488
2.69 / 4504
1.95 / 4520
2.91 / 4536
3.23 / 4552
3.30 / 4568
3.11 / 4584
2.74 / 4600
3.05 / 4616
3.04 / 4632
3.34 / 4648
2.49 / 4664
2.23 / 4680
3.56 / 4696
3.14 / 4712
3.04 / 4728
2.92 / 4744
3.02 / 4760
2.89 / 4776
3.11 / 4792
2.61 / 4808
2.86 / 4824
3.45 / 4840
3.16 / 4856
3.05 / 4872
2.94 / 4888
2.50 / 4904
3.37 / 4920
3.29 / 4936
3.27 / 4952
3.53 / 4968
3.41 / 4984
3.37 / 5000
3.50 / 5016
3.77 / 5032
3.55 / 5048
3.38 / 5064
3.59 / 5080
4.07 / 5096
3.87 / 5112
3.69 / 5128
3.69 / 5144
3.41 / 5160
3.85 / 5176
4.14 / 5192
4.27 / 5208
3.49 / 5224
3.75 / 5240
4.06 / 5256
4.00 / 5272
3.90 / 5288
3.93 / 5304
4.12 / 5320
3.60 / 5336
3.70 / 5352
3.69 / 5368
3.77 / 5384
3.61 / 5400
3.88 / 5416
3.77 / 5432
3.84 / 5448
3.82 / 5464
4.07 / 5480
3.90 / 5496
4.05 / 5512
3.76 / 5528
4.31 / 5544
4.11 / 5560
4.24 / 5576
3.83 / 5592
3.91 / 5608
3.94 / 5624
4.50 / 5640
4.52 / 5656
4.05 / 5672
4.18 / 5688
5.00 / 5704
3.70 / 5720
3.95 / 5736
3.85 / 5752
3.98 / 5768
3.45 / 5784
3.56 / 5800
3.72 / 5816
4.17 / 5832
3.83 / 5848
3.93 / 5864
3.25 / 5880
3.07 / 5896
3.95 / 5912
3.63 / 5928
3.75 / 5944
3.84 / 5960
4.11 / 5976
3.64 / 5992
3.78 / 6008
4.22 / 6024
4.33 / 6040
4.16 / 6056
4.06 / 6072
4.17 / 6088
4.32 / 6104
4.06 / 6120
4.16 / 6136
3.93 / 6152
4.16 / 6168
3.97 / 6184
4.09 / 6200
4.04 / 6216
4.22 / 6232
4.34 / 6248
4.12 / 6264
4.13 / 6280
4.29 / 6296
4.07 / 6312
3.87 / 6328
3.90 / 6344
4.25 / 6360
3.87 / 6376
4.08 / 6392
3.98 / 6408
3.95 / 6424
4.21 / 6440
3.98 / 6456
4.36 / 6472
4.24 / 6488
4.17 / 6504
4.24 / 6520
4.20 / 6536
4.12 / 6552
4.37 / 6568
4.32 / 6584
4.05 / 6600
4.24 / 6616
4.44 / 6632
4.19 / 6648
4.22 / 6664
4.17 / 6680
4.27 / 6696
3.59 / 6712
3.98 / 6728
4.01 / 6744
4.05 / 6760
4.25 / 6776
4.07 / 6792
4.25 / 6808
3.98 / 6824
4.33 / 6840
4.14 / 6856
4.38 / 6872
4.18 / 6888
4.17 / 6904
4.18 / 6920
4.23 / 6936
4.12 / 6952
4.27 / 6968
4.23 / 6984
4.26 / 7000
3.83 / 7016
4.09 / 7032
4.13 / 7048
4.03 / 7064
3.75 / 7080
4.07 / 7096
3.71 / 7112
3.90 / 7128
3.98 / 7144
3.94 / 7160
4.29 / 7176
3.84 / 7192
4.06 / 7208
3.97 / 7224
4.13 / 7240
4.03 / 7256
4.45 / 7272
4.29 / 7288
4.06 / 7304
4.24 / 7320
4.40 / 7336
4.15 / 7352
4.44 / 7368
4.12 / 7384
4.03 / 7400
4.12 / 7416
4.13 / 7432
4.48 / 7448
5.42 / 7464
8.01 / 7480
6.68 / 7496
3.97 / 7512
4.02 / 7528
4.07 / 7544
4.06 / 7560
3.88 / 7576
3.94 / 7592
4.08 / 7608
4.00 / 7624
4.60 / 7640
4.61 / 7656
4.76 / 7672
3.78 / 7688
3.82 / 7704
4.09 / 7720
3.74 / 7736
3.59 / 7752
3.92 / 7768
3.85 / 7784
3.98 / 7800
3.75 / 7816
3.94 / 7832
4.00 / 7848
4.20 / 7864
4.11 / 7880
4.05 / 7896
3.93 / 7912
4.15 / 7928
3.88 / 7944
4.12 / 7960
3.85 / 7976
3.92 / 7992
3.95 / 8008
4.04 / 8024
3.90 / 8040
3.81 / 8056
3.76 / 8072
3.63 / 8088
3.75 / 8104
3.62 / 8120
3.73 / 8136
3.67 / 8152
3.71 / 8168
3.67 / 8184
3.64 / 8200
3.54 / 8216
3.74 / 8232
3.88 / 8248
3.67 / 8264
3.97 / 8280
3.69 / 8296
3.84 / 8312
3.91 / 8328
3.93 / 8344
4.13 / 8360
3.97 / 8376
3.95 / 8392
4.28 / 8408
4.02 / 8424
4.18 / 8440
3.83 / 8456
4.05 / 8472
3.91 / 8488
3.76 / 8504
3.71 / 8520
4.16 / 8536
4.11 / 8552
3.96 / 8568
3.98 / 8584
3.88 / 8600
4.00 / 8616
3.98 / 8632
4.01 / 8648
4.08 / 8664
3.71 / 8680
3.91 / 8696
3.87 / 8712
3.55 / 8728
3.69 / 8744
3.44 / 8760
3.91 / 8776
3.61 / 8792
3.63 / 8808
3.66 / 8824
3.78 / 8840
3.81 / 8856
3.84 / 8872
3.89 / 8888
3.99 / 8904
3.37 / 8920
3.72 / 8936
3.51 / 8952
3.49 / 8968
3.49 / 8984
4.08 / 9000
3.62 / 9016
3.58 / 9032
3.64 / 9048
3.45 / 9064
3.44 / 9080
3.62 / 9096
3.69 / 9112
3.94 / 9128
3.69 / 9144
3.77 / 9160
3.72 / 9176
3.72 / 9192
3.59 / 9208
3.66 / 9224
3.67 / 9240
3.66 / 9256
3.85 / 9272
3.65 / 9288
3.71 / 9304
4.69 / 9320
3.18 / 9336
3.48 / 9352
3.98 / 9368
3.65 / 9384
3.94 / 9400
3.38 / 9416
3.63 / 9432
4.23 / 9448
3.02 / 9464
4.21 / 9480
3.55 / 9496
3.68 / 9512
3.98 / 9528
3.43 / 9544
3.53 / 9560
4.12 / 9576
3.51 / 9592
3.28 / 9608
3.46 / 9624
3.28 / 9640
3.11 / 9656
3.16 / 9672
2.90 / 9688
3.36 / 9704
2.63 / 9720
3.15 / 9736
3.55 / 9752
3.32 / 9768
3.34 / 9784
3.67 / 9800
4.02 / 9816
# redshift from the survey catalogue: 0.14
